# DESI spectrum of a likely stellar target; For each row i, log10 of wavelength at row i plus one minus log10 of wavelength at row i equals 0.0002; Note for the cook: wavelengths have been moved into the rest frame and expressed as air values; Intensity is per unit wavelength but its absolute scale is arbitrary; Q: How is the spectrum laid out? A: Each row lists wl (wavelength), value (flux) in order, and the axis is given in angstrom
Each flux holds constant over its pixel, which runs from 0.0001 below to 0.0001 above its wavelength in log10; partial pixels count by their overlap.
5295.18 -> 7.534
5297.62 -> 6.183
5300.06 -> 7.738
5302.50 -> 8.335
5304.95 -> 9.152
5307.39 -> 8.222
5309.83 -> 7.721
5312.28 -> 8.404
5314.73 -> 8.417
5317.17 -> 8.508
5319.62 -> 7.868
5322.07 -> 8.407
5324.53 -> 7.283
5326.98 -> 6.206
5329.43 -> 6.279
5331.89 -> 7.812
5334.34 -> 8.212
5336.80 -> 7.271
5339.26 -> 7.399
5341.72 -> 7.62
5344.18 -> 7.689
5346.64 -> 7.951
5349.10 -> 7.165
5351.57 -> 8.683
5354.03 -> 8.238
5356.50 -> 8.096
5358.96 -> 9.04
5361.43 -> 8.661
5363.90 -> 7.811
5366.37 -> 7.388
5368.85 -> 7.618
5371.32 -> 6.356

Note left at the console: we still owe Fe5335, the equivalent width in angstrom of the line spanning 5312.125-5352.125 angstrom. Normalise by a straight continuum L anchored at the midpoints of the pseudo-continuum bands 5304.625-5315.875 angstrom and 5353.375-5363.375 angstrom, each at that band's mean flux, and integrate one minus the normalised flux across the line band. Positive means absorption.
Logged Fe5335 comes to 3.4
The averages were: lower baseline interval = 8.32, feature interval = 7.68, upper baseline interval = 8.48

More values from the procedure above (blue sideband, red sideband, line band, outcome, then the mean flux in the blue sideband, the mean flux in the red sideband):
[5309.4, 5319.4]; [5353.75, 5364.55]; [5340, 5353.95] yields 0.89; 8.27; 8.41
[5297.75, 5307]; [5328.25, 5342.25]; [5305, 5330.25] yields -0.03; 8.13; 7.42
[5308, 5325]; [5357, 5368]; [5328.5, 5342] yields 1.17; 8.13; 8.19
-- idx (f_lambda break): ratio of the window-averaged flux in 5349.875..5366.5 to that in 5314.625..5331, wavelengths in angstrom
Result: 1.11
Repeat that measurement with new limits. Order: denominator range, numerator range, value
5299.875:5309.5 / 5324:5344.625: 0.87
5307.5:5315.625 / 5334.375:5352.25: 0.94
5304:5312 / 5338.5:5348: 0.92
